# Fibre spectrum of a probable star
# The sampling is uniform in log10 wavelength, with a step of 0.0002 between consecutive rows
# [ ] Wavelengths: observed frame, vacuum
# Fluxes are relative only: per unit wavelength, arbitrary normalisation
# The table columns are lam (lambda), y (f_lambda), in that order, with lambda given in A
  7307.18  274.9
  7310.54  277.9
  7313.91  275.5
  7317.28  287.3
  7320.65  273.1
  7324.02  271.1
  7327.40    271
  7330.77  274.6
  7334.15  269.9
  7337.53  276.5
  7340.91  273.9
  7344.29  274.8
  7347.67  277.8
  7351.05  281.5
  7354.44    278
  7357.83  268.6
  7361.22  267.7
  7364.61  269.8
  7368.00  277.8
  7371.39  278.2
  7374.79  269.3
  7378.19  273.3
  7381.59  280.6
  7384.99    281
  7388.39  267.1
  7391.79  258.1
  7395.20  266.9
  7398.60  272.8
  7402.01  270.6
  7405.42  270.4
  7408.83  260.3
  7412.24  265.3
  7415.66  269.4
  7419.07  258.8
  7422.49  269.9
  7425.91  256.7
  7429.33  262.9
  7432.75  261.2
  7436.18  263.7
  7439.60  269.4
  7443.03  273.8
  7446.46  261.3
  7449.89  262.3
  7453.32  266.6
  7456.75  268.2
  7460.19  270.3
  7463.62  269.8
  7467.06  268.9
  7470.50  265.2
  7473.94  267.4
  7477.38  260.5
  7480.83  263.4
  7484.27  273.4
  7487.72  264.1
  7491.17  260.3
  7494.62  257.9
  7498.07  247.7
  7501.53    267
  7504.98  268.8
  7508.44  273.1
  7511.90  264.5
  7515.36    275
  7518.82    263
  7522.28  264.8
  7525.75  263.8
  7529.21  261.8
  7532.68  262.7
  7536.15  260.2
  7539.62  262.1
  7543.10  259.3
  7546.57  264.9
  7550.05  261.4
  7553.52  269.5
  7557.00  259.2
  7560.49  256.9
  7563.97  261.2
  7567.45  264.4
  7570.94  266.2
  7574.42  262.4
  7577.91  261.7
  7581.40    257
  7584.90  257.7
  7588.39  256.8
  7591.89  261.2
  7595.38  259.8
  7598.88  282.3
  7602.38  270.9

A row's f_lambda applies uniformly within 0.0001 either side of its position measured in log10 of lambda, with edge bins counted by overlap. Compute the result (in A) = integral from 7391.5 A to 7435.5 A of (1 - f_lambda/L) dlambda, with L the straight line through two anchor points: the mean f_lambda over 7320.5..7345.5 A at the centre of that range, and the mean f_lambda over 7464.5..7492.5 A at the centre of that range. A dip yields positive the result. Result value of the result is 0.63 A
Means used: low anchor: 273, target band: 265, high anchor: 266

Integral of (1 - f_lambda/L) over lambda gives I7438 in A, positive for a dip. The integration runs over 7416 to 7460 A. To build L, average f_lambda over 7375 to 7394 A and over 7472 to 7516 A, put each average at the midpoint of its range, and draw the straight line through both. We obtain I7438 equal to 0.5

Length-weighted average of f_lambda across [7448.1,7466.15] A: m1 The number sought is 268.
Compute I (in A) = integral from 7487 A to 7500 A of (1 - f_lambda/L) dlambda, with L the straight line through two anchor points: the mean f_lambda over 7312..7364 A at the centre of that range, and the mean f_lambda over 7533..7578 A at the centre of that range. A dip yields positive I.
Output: 0.4 A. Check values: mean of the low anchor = 275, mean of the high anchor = 262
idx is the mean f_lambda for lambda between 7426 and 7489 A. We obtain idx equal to 266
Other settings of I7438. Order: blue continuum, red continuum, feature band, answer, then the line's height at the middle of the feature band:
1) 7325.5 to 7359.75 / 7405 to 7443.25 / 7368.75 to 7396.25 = -0.2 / 270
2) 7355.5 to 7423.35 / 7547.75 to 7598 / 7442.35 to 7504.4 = 0.3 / 266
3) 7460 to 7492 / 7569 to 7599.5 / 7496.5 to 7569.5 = 0.2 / 264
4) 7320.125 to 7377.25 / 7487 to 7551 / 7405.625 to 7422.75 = 0.3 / 270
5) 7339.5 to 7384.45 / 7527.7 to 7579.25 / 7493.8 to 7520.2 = 0.0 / 265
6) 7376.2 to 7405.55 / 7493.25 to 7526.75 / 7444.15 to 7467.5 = 0.1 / 268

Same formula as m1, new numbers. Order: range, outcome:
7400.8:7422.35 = 266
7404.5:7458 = 265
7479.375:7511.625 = 264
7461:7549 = 264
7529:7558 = 262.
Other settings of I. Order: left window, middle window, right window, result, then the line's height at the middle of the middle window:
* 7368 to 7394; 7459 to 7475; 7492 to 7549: -0.1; 267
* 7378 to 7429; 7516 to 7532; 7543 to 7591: -0.1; 263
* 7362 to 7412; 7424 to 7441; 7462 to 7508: 0.3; 268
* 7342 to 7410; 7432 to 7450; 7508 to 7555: 0.2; 269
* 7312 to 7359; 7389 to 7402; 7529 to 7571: 0.2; 272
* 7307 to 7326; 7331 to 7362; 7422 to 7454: -0.1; 274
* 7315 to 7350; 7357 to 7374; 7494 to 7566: 0.0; 273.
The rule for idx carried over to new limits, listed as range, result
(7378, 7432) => 268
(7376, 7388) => 277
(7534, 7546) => 261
